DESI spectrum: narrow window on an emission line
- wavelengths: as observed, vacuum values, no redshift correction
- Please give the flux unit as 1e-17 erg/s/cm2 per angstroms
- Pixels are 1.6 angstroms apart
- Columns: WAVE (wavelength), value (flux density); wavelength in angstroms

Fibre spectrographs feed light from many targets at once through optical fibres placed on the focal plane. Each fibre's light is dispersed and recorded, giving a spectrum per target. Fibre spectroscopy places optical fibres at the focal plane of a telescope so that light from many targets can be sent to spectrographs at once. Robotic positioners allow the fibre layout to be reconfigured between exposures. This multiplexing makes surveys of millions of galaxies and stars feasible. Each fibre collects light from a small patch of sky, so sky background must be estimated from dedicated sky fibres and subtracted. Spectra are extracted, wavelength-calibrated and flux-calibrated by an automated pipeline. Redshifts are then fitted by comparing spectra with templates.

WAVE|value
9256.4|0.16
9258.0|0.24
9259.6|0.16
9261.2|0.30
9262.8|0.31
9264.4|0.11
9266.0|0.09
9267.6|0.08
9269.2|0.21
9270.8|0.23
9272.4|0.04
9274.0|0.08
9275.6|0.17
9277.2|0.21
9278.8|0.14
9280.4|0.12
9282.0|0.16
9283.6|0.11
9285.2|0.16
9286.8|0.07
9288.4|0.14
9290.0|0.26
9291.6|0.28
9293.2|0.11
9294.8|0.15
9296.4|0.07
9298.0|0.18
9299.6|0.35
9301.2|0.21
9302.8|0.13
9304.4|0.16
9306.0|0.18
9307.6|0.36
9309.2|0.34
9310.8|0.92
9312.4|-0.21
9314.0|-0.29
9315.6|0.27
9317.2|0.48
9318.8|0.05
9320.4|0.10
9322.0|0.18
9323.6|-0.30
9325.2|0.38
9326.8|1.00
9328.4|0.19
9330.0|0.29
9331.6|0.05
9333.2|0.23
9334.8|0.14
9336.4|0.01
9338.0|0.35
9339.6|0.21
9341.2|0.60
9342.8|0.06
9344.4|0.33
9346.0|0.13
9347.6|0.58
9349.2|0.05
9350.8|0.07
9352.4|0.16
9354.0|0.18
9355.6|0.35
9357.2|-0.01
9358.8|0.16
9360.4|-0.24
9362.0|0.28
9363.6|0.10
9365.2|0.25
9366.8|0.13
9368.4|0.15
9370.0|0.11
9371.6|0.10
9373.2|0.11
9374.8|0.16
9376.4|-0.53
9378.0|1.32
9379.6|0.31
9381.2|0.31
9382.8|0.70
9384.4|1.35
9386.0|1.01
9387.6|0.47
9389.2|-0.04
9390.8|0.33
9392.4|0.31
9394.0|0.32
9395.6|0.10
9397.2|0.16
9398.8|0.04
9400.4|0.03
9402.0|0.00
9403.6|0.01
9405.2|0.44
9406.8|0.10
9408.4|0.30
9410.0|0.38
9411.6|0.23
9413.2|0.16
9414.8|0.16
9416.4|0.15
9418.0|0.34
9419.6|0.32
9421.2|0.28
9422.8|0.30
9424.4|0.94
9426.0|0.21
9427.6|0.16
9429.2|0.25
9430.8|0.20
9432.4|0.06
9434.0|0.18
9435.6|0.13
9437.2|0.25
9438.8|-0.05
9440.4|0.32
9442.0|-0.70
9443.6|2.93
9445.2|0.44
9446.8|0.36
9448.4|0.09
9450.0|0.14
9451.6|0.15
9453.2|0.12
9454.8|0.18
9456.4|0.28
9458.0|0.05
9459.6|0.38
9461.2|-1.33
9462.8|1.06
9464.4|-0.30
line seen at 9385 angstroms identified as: H-beta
